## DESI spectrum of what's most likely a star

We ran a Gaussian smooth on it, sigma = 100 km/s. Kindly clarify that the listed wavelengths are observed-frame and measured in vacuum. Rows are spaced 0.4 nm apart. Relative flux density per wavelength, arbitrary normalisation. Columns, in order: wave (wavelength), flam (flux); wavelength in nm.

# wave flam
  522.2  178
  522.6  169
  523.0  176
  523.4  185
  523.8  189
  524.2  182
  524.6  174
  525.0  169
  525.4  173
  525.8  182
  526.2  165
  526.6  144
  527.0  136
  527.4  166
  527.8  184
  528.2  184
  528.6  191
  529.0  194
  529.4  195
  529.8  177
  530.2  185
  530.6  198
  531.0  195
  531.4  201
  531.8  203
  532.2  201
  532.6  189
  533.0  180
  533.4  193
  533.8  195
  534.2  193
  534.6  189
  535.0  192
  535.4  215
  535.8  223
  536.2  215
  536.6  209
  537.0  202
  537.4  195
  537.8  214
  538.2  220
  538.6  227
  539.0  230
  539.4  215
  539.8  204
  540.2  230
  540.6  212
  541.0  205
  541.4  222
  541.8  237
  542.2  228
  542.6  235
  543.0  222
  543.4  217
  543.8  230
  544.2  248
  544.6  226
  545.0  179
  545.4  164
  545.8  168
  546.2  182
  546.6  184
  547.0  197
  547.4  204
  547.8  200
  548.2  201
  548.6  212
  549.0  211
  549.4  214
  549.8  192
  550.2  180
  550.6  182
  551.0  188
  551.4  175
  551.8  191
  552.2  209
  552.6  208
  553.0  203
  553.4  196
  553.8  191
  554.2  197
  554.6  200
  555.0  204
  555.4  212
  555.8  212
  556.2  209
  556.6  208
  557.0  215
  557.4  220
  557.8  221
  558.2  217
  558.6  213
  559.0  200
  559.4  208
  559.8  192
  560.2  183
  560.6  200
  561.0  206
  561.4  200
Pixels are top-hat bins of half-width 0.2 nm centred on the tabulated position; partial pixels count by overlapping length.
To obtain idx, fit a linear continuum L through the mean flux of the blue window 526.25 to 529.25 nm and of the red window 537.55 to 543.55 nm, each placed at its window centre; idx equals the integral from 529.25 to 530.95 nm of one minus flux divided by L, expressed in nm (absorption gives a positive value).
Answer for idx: -0.08 nm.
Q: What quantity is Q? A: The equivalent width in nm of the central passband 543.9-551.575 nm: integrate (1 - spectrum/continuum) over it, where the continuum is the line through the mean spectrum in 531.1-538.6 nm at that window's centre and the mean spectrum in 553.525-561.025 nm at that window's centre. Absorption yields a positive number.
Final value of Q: 0.32 nm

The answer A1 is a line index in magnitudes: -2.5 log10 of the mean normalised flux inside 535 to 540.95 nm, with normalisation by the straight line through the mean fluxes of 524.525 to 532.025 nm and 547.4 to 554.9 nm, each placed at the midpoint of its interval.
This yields -0.144 mag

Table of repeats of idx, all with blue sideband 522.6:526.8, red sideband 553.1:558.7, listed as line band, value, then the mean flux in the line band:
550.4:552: 0.15 nm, 184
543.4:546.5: -0.07 nm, 200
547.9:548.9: -0.03 nm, 206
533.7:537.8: -0.39 nm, 204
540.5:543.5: -0.47 nm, 223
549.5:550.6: 0.08 nm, 188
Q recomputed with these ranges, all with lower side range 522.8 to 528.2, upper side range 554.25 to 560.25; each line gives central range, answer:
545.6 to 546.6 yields 0.09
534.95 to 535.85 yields -0.14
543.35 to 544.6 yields -0.26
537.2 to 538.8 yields -0.24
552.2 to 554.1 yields 0.03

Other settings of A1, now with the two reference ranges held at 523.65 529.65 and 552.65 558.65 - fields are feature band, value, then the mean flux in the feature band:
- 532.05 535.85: -0.07 mag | 196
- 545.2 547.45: 0.09 mag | 182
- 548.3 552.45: 0.03 mag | 196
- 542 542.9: -0.19 mag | 230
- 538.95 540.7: -0.15 mag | 218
